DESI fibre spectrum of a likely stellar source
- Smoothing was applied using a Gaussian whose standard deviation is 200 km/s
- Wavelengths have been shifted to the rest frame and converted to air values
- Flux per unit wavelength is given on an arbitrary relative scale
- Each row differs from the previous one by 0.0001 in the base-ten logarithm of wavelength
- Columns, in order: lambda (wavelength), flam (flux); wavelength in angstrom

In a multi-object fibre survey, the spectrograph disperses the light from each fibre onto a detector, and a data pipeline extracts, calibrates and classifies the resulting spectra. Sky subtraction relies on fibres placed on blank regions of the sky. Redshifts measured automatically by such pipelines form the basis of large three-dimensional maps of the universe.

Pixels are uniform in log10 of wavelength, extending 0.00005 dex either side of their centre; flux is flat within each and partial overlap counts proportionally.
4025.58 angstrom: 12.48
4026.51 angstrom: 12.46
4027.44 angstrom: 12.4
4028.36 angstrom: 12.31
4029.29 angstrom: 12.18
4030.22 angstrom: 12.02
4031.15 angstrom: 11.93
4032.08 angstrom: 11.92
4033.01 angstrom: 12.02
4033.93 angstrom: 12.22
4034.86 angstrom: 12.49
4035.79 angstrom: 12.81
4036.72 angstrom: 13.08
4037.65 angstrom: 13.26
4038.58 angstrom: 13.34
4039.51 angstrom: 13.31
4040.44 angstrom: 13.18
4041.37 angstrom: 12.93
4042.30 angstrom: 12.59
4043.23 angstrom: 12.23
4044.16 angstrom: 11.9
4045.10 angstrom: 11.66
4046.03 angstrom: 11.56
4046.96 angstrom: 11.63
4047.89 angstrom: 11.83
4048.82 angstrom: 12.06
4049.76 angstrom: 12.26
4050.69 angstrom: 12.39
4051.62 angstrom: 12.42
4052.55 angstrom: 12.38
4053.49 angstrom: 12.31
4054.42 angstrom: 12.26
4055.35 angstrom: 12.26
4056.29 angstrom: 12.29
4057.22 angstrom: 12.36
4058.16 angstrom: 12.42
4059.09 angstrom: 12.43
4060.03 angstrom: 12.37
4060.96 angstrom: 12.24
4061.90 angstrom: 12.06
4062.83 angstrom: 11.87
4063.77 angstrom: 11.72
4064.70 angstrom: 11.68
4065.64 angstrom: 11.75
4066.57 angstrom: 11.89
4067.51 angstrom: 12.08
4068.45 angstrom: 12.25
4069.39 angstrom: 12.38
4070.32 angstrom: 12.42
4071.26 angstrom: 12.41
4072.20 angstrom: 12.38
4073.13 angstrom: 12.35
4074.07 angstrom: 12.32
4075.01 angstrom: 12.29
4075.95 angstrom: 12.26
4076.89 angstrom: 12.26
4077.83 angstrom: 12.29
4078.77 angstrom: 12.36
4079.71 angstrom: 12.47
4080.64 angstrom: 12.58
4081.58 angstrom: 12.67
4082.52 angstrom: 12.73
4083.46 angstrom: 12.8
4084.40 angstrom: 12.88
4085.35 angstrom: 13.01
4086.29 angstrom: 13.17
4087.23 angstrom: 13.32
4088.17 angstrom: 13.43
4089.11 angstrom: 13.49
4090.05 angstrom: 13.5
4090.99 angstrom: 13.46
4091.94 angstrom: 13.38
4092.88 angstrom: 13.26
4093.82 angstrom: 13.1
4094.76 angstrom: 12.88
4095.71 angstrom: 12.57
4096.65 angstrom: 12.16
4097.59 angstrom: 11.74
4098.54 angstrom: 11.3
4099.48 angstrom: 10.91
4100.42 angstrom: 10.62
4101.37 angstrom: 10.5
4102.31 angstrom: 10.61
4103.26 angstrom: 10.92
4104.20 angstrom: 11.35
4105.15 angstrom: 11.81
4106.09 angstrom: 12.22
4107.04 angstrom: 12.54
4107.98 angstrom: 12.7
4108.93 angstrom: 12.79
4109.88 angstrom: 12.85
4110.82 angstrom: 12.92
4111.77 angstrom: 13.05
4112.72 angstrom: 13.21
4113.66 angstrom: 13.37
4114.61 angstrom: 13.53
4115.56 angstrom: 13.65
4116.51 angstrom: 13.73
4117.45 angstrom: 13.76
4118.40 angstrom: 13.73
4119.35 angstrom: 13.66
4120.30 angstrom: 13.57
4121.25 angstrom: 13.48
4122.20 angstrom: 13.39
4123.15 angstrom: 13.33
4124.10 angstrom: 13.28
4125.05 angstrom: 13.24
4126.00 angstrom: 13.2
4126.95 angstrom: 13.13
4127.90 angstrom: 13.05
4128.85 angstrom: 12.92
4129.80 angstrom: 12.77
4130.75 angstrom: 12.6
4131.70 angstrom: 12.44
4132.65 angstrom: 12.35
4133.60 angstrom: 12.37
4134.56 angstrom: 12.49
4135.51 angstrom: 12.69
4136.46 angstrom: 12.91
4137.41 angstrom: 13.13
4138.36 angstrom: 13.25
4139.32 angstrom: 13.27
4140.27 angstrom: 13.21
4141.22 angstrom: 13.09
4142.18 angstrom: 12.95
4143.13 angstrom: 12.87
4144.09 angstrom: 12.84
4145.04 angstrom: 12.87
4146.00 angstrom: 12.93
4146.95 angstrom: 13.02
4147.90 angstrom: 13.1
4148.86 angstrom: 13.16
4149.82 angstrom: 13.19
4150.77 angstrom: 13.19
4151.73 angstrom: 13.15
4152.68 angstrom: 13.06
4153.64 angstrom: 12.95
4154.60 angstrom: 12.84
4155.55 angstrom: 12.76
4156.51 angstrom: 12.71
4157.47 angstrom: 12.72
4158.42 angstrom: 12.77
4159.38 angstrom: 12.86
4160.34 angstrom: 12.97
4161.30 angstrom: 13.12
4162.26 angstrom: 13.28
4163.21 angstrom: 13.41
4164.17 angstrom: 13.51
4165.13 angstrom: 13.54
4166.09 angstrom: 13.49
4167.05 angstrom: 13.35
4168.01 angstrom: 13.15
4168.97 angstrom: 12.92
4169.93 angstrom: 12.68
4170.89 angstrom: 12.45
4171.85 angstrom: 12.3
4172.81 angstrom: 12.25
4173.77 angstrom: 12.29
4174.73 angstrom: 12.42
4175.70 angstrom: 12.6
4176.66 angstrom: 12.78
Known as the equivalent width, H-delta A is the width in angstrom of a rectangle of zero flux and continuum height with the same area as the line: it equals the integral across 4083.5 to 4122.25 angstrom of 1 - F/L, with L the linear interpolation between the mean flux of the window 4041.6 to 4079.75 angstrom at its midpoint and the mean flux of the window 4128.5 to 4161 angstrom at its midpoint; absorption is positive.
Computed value -0.5 angstrom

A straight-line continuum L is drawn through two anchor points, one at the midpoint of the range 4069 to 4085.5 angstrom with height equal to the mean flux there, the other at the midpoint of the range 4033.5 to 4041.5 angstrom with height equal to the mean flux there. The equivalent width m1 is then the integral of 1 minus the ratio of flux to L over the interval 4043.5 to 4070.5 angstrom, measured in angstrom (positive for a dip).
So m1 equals 1.3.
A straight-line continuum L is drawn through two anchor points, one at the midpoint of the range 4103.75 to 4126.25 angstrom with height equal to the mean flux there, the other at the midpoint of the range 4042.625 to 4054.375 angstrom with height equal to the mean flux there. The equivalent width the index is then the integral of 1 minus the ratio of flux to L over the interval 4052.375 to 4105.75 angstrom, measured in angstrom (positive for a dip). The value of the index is 1.0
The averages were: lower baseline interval 12.1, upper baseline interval 13.1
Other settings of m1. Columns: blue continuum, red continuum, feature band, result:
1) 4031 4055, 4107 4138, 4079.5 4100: 0.1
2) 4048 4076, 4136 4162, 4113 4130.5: -0.8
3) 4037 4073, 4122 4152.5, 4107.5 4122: -0.6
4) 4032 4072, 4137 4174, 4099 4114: 0.8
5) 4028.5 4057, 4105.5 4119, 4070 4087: 0.3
